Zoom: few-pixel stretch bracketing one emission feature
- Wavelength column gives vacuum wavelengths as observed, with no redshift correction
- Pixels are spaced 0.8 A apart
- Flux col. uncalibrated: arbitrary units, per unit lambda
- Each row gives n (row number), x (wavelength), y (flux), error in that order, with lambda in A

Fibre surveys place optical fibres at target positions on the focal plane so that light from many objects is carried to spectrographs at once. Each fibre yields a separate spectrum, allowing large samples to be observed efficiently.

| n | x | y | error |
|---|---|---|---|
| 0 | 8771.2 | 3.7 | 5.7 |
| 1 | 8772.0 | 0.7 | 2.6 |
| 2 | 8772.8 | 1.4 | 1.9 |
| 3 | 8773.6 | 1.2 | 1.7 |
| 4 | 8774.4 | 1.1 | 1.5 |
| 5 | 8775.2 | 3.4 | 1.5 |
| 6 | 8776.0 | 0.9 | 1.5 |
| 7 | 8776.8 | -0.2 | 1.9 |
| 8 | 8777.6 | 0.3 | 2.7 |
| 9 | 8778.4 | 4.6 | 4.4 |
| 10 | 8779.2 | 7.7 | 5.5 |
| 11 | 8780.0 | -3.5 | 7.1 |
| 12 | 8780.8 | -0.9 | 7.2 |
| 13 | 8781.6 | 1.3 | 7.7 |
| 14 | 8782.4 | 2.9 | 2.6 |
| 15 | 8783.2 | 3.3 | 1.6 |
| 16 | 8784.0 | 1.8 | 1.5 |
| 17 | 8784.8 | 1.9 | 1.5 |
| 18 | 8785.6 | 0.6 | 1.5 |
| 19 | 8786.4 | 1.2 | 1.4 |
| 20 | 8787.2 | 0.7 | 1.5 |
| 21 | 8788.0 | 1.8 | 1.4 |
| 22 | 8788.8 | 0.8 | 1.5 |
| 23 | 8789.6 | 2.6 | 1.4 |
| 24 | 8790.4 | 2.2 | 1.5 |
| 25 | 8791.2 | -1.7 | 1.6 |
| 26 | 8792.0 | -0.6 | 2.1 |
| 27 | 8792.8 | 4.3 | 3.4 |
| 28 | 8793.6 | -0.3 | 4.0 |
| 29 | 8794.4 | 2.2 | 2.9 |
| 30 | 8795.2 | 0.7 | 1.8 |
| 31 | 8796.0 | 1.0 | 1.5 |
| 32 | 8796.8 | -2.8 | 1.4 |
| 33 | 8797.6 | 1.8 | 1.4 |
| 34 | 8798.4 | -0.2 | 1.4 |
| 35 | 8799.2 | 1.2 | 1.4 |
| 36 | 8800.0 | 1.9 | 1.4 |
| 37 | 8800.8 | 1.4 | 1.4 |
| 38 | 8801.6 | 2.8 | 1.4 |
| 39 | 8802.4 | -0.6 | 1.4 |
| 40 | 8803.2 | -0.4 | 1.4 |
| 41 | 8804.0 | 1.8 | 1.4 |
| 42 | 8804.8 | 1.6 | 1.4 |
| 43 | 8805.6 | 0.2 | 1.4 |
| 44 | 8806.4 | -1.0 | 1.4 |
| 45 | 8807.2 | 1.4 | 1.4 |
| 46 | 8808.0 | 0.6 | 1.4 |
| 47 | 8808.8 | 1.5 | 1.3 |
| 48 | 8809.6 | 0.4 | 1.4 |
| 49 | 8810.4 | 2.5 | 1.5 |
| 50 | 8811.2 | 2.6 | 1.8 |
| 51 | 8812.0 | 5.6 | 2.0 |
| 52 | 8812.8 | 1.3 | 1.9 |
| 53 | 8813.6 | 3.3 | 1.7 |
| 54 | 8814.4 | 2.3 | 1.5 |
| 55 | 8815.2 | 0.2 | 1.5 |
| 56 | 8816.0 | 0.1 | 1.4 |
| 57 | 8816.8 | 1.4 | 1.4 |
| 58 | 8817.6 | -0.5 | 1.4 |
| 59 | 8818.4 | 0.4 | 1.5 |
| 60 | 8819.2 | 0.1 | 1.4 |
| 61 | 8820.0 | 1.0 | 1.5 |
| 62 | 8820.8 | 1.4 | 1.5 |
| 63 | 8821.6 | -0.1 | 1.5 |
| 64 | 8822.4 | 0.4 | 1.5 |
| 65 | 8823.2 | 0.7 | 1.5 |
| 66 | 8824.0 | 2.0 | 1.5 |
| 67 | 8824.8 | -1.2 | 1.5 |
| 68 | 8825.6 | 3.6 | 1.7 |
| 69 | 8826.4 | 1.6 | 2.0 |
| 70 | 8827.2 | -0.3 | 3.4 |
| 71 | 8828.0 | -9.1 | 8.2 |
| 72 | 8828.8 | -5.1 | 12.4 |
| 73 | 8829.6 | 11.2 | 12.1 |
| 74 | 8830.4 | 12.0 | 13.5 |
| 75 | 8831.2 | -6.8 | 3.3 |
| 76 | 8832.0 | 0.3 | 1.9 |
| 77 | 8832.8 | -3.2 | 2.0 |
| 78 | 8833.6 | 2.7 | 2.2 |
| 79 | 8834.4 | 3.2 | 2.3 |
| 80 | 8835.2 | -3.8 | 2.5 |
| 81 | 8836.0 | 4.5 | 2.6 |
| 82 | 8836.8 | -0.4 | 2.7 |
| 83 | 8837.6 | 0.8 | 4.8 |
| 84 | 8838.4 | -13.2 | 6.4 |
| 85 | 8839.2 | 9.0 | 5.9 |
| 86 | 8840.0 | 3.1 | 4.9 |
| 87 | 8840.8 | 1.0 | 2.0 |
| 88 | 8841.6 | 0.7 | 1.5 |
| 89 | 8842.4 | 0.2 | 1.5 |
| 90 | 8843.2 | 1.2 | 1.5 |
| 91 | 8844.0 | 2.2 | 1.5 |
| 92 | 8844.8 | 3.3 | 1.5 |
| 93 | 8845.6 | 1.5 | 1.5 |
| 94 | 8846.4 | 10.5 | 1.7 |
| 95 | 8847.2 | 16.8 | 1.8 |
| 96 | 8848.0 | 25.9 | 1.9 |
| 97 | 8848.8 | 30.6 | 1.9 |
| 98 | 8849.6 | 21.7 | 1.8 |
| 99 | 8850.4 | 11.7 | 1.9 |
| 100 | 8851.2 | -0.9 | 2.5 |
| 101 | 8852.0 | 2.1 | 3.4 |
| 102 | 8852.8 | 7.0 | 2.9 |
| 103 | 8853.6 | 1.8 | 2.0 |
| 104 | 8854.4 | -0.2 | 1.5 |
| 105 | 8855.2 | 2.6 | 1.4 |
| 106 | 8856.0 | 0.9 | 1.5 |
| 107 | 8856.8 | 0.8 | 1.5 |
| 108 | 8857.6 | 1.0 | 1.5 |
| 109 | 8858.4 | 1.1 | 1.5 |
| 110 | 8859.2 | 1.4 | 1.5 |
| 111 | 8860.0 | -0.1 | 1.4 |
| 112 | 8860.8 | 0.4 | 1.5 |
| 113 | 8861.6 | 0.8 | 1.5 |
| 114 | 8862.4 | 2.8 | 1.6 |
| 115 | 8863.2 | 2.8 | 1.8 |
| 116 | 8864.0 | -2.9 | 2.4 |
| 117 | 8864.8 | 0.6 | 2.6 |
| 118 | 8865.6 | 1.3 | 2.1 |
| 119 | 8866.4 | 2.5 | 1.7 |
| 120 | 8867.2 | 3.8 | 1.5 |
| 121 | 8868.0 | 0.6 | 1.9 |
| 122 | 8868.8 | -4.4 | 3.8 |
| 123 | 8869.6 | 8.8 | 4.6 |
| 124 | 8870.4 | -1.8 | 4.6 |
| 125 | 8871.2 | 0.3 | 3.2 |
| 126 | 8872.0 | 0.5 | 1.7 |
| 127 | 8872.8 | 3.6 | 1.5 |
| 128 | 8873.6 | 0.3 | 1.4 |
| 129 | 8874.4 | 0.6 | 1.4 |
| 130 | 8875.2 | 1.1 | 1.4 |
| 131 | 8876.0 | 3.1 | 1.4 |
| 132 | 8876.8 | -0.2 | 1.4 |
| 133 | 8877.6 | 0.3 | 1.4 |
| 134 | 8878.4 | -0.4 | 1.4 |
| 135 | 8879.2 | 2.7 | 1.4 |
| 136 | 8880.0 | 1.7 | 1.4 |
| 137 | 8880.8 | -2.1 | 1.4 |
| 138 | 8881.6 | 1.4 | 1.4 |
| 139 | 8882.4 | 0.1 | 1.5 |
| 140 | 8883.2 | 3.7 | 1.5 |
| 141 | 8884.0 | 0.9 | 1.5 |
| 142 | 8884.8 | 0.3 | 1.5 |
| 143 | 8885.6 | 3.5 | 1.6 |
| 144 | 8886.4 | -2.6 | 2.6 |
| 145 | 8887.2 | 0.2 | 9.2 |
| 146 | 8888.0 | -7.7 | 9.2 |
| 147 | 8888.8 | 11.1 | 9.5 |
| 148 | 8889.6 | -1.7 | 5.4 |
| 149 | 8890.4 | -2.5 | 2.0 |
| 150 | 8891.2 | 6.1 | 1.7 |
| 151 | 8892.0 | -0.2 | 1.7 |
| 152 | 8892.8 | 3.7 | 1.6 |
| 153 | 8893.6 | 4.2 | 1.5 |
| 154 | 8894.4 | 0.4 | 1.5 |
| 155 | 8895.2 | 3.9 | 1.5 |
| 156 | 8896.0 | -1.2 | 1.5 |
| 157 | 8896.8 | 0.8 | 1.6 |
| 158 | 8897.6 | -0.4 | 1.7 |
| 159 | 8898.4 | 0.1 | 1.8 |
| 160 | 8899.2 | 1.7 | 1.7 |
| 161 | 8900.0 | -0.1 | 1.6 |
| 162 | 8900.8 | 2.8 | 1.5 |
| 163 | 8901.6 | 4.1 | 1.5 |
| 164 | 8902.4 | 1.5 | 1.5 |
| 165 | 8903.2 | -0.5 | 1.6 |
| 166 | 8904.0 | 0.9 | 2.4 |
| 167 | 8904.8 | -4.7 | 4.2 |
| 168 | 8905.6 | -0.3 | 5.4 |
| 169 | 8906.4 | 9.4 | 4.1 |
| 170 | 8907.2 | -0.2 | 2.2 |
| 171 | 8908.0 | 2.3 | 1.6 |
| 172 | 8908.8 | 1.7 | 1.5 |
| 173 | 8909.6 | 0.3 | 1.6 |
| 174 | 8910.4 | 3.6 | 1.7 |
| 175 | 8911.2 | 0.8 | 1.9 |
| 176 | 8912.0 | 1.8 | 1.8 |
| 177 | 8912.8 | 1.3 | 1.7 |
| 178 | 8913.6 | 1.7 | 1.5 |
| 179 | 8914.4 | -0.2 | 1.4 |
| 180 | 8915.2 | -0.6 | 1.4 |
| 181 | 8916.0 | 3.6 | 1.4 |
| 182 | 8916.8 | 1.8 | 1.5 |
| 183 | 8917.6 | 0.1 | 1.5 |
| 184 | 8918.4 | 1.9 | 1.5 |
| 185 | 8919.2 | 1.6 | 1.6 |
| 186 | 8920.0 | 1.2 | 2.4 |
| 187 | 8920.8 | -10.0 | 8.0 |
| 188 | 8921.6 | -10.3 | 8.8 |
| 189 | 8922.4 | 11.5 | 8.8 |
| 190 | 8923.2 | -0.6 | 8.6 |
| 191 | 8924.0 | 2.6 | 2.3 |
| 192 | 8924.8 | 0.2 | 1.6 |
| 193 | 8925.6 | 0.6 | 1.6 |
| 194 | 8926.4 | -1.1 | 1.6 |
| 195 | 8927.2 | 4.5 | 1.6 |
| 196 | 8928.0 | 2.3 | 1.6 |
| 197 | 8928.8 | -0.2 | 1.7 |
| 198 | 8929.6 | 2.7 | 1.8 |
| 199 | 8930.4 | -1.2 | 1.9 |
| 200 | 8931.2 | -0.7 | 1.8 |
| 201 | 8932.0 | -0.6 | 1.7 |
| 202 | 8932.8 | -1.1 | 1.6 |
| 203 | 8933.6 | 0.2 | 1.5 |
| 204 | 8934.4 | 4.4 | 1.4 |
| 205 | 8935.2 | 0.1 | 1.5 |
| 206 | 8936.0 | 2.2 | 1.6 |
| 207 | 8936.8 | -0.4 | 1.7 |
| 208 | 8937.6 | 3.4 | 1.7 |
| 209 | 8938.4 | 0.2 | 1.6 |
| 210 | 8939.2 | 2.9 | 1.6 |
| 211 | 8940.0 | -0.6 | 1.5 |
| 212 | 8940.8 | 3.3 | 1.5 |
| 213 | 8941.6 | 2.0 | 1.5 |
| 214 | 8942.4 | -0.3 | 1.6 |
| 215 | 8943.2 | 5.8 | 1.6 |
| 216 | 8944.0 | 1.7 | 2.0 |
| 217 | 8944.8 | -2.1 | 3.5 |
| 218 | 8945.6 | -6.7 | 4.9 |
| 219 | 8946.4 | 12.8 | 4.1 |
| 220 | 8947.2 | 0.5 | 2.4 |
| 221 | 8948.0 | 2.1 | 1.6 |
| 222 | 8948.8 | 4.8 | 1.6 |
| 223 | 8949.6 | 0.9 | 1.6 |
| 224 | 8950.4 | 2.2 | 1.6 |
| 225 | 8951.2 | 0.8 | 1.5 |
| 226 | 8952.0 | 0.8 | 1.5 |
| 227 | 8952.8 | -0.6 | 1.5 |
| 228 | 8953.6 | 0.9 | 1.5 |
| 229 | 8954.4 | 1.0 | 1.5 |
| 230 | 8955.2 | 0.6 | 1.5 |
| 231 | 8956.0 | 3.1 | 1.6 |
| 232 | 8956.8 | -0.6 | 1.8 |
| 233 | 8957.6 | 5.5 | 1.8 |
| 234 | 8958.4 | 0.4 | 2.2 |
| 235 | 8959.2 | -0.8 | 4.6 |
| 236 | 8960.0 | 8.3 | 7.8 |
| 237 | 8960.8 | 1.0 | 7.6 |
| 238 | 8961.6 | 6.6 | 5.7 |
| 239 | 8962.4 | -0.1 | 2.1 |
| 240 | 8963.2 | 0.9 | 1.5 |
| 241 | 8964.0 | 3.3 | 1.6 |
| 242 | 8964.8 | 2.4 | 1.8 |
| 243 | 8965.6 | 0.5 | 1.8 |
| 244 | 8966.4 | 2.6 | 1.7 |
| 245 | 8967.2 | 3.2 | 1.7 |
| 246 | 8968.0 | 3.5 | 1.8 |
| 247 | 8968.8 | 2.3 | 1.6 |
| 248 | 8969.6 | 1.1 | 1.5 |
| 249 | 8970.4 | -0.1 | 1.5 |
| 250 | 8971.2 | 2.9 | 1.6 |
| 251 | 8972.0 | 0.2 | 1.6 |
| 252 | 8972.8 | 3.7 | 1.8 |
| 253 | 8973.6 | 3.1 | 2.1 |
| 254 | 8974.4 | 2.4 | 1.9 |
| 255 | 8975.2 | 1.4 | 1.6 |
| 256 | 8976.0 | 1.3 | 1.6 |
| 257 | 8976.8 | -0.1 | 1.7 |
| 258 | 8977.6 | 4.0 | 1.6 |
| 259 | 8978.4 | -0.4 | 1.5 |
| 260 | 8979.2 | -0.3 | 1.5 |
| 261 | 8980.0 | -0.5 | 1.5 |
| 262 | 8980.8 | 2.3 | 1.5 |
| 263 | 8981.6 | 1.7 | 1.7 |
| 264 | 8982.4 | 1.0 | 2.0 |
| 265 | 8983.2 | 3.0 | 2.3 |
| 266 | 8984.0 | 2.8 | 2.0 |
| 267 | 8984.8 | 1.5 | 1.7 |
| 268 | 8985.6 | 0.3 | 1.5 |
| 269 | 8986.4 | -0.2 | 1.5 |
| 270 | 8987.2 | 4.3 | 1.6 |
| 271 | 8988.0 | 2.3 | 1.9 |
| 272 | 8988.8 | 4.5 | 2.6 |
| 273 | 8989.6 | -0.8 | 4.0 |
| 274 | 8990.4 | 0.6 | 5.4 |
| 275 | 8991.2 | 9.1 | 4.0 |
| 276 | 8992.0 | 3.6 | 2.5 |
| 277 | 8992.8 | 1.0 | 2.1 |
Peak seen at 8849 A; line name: [O III]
